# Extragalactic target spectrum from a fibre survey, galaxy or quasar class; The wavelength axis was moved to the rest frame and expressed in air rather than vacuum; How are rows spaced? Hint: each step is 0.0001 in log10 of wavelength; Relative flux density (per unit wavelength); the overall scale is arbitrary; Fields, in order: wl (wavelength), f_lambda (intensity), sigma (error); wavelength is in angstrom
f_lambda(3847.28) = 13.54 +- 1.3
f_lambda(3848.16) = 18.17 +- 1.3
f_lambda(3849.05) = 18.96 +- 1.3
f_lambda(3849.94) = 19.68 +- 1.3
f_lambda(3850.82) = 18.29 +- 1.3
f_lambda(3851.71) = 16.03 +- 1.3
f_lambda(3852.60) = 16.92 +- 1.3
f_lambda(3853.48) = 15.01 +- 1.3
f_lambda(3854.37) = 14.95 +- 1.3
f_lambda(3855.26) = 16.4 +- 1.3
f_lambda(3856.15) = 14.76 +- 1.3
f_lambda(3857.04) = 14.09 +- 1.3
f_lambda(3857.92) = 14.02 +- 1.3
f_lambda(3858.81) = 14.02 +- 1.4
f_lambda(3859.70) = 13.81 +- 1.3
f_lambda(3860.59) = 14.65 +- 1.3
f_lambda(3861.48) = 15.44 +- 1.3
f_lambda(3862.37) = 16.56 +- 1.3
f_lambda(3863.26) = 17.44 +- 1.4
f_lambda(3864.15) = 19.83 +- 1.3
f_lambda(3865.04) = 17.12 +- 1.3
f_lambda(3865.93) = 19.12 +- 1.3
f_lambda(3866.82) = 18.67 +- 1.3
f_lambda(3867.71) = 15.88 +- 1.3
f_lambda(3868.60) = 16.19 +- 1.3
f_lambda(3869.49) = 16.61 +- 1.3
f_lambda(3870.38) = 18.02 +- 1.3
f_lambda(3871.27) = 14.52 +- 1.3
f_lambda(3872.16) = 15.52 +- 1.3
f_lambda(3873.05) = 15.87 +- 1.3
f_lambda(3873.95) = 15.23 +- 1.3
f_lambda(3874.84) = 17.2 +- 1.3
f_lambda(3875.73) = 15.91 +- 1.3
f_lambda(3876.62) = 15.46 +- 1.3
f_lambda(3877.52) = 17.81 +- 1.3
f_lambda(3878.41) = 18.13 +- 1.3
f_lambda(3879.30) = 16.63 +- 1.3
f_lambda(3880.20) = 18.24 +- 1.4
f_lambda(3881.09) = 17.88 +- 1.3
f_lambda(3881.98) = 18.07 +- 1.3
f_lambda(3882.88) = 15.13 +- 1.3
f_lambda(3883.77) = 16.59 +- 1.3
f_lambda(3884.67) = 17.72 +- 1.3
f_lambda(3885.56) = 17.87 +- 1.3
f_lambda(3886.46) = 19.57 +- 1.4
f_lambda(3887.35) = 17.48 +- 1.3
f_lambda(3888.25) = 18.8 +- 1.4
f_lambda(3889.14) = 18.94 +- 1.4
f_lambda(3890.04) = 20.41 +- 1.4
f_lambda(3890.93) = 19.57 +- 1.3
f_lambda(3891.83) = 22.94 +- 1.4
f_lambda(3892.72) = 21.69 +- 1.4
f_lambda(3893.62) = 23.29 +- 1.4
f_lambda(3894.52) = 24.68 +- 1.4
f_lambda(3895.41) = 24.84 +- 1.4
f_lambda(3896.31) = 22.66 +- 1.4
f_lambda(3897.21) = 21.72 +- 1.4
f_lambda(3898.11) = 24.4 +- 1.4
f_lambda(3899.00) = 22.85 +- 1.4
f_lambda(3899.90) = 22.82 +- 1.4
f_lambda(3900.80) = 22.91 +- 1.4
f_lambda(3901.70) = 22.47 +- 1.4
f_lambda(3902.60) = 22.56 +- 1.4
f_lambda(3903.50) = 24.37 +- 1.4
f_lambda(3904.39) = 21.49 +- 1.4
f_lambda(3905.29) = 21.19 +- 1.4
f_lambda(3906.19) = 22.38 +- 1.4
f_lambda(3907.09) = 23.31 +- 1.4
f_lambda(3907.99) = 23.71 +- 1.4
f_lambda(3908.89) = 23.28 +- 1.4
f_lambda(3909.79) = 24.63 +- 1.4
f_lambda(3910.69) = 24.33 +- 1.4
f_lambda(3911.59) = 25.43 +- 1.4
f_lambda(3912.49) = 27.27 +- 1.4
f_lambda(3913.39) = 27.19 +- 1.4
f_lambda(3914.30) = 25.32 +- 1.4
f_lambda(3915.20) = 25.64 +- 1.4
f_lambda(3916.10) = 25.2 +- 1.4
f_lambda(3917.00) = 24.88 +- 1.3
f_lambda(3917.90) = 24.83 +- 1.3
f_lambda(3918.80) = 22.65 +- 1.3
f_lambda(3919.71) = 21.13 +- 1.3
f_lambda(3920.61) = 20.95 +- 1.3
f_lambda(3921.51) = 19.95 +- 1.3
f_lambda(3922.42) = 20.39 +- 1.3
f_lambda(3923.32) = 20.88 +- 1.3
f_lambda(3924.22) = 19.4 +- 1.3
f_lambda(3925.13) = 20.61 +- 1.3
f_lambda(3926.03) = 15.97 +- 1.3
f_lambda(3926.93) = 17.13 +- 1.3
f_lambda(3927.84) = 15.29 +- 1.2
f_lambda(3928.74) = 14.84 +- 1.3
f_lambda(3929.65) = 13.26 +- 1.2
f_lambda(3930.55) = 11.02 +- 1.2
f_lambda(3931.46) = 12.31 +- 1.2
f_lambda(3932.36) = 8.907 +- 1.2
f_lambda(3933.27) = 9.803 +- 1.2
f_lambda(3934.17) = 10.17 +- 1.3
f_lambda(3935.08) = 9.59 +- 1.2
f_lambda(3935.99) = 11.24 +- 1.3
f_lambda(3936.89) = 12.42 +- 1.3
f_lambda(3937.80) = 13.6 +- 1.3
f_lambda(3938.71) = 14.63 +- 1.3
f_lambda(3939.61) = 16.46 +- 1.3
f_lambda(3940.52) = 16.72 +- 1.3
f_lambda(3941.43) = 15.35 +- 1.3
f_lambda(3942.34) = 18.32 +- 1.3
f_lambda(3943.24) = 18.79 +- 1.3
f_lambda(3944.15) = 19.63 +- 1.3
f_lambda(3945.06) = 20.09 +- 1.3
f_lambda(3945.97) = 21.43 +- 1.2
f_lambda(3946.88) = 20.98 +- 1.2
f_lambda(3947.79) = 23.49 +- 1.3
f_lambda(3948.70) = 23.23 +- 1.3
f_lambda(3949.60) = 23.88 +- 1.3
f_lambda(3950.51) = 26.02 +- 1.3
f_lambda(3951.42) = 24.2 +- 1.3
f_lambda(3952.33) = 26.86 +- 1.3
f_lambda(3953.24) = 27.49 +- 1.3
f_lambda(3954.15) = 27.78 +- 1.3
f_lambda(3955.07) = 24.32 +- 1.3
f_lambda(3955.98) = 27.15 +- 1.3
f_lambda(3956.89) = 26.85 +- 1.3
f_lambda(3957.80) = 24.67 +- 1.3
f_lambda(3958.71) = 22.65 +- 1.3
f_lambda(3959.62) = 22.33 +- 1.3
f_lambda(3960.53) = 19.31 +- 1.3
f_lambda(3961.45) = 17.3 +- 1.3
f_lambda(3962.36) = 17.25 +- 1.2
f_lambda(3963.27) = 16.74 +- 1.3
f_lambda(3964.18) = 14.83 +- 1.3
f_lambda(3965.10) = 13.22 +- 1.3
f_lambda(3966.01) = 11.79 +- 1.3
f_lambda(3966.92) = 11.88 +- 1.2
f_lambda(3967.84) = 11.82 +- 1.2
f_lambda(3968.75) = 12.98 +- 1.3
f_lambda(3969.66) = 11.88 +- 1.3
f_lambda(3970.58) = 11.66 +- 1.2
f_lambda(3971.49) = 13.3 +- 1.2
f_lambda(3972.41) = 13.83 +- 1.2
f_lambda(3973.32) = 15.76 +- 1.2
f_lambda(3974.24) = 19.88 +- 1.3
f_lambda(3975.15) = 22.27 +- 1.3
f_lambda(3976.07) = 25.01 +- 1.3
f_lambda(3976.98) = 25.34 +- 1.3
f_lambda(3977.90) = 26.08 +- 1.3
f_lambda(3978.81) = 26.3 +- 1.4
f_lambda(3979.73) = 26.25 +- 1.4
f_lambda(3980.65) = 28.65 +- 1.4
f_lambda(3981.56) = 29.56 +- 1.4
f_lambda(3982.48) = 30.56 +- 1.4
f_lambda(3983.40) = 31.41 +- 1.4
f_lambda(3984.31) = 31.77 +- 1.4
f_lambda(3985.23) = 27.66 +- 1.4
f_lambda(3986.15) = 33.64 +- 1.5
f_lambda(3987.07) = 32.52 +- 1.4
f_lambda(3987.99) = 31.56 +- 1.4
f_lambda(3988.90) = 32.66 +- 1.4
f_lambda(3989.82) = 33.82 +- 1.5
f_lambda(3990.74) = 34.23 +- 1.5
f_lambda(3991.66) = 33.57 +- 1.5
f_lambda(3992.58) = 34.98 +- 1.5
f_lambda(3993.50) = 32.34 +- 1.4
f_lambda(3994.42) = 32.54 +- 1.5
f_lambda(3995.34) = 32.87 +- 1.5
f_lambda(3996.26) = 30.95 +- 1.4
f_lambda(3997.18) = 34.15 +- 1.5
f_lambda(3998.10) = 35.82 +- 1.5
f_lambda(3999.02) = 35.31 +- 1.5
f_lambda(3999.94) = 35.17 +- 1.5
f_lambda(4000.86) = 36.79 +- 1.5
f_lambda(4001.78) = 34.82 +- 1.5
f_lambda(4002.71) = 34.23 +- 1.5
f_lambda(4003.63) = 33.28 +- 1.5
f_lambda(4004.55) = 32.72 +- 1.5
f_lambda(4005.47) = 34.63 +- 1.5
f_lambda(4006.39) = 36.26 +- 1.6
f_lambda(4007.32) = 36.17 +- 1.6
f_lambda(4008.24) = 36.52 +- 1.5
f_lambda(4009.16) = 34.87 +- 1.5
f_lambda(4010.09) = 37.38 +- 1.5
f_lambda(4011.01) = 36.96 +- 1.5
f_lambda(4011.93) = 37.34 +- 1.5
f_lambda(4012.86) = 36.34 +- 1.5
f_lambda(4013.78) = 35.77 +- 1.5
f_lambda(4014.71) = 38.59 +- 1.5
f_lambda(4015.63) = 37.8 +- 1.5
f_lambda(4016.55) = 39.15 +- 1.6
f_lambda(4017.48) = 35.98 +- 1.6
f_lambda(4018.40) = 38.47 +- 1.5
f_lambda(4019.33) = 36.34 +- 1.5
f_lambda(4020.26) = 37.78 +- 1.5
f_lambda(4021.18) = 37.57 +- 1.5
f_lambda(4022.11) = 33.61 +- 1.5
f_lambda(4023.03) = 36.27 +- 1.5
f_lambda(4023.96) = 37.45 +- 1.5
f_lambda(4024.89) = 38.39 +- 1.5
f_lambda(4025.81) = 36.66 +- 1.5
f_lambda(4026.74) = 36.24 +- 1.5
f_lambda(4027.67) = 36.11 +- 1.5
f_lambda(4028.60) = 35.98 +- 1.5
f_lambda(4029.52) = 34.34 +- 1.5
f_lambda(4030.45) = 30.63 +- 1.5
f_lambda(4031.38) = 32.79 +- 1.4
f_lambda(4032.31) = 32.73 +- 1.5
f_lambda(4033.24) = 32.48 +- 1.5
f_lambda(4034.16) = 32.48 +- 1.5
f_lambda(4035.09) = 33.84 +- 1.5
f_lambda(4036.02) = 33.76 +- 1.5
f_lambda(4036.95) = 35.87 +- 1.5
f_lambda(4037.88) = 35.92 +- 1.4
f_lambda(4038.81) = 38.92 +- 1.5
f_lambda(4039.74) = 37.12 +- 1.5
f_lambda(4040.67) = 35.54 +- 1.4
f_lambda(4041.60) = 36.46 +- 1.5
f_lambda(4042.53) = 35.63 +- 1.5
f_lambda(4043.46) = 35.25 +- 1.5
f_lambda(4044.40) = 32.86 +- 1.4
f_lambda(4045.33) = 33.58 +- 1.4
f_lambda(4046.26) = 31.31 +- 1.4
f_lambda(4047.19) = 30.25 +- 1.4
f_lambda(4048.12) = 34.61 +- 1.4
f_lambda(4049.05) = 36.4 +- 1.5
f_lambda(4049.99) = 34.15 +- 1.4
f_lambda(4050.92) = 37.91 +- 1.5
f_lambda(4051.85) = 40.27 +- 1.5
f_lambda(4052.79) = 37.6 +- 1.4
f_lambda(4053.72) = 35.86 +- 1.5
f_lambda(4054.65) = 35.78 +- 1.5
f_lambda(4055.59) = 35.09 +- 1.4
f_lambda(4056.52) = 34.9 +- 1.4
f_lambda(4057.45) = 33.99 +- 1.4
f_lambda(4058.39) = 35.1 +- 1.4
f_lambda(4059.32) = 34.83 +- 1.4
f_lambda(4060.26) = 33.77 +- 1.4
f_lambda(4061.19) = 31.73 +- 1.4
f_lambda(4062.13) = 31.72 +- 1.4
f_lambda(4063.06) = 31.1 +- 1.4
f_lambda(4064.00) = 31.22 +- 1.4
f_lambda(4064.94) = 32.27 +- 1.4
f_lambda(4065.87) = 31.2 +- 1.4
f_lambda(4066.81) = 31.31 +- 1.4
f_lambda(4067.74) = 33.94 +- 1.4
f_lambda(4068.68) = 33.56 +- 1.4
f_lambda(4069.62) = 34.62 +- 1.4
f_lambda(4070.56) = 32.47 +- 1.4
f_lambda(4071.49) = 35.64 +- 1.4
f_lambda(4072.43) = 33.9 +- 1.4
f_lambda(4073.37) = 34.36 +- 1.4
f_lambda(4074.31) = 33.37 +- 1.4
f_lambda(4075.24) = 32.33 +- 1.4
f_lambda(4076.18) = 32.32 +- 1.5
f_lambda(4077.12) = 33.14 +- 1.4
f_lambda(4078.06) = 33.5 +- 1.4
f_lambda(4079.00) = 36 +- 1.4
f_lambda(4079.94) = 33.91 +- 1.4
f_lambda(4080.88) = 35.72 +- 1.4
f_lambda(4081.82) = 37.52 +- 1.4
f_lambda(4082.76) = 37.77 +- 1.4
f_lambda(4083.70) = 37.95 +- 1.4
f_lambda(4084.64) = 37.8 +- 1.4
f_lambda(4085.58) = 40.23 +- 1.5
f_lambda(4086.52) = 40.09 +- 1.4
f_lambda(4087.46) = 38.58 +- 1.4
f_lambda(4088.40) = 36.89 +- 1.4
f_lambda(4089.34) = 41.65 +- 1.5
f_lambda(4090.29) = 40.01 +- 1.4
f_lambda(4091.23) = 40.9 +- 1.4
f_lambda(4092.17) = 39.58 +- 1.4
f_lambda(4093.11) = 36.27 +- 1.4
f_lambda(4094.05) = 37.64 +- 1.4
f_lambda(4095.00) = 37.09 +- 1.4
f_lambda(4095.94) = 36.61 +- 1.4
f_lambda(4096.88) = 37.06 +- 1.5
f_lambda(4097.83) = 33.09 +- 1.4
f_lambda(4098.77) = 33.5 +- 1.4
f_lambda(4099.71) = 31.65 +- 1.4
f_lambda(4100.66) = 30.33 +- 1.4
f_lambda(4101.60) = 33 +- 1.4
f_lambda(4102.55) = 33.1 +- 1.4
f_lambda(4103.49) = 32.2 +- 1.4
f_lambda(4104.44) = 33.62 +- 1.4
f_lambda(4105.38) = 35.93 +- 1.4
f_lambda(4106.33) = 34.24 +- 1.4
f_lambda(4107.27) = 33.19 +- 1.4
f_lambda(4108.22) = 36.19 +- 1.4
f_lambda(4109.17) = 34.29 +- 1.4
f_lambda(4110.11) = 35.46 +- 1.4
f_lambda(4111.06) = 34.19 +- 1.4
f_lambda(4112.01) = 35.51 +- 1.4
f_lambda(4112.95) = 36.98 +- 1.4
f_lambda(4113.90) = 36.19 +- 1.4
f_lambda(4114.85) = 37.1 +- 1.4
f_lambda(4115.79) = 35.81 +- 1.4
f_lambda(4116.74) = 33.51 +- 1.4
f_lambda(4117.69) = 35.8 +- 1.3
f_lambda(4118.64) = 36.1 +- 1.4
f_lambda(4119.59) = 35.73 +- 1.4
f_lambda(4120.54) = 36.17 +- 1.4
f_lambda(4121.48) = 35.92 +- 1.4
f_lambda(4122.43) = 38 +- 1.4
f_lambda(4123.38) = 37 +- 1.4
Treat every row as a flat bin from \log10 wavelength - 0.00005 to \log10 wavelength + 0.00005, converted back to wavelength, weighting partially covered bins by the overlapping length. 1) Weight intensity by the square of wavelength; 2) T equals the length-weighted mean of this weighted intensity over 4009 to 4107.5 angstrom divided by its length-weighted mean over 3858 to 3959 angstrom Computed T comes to 1.94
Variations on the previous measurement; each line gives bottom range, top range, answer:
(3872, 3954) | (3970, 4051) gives 1.74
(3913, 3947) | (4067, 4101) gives 2.18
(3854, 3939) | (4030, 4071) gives 1.97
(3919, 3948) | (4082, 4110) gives 2.40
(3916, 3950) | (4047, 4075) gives 2.08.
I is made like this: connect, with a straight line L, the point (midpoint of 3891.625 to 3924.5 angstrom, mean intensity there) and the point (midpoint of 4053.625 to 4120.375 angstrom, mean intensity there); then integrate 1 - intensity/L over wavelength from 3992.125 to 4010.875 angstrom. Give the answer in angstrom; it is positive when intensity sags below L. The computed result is -3.3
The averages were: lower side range 23.3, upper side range 35.1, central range 34.6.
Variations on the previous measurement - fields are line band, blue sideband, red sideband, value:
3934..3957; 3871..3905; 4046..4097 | 4.33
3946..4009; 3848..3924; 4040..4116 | 2.06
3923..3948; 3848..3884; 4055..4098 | 7.76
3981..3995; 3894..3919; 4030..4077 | -1.24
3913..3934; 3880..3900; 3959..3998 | 2.80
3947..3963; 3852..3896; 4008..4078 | 1.32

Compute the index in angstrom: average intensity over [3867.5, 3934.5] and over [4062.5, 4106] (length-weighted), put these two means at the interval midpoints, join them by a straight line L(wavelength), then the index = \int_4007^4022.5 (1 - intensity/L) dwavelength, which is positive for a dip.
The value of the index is -4.0 angstrom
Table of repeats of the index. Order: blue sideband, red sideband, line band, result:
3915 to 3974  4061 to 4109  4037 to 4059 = -3.5 angstrom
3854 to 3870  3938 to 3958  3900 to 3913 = -2.9 angstrom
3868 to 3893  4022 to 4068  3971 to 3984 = 1.8 angstrom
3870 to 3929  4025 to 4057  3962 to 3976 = 6.5 angstrom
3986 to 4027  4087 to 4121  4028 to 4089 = 1.4 angstrom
